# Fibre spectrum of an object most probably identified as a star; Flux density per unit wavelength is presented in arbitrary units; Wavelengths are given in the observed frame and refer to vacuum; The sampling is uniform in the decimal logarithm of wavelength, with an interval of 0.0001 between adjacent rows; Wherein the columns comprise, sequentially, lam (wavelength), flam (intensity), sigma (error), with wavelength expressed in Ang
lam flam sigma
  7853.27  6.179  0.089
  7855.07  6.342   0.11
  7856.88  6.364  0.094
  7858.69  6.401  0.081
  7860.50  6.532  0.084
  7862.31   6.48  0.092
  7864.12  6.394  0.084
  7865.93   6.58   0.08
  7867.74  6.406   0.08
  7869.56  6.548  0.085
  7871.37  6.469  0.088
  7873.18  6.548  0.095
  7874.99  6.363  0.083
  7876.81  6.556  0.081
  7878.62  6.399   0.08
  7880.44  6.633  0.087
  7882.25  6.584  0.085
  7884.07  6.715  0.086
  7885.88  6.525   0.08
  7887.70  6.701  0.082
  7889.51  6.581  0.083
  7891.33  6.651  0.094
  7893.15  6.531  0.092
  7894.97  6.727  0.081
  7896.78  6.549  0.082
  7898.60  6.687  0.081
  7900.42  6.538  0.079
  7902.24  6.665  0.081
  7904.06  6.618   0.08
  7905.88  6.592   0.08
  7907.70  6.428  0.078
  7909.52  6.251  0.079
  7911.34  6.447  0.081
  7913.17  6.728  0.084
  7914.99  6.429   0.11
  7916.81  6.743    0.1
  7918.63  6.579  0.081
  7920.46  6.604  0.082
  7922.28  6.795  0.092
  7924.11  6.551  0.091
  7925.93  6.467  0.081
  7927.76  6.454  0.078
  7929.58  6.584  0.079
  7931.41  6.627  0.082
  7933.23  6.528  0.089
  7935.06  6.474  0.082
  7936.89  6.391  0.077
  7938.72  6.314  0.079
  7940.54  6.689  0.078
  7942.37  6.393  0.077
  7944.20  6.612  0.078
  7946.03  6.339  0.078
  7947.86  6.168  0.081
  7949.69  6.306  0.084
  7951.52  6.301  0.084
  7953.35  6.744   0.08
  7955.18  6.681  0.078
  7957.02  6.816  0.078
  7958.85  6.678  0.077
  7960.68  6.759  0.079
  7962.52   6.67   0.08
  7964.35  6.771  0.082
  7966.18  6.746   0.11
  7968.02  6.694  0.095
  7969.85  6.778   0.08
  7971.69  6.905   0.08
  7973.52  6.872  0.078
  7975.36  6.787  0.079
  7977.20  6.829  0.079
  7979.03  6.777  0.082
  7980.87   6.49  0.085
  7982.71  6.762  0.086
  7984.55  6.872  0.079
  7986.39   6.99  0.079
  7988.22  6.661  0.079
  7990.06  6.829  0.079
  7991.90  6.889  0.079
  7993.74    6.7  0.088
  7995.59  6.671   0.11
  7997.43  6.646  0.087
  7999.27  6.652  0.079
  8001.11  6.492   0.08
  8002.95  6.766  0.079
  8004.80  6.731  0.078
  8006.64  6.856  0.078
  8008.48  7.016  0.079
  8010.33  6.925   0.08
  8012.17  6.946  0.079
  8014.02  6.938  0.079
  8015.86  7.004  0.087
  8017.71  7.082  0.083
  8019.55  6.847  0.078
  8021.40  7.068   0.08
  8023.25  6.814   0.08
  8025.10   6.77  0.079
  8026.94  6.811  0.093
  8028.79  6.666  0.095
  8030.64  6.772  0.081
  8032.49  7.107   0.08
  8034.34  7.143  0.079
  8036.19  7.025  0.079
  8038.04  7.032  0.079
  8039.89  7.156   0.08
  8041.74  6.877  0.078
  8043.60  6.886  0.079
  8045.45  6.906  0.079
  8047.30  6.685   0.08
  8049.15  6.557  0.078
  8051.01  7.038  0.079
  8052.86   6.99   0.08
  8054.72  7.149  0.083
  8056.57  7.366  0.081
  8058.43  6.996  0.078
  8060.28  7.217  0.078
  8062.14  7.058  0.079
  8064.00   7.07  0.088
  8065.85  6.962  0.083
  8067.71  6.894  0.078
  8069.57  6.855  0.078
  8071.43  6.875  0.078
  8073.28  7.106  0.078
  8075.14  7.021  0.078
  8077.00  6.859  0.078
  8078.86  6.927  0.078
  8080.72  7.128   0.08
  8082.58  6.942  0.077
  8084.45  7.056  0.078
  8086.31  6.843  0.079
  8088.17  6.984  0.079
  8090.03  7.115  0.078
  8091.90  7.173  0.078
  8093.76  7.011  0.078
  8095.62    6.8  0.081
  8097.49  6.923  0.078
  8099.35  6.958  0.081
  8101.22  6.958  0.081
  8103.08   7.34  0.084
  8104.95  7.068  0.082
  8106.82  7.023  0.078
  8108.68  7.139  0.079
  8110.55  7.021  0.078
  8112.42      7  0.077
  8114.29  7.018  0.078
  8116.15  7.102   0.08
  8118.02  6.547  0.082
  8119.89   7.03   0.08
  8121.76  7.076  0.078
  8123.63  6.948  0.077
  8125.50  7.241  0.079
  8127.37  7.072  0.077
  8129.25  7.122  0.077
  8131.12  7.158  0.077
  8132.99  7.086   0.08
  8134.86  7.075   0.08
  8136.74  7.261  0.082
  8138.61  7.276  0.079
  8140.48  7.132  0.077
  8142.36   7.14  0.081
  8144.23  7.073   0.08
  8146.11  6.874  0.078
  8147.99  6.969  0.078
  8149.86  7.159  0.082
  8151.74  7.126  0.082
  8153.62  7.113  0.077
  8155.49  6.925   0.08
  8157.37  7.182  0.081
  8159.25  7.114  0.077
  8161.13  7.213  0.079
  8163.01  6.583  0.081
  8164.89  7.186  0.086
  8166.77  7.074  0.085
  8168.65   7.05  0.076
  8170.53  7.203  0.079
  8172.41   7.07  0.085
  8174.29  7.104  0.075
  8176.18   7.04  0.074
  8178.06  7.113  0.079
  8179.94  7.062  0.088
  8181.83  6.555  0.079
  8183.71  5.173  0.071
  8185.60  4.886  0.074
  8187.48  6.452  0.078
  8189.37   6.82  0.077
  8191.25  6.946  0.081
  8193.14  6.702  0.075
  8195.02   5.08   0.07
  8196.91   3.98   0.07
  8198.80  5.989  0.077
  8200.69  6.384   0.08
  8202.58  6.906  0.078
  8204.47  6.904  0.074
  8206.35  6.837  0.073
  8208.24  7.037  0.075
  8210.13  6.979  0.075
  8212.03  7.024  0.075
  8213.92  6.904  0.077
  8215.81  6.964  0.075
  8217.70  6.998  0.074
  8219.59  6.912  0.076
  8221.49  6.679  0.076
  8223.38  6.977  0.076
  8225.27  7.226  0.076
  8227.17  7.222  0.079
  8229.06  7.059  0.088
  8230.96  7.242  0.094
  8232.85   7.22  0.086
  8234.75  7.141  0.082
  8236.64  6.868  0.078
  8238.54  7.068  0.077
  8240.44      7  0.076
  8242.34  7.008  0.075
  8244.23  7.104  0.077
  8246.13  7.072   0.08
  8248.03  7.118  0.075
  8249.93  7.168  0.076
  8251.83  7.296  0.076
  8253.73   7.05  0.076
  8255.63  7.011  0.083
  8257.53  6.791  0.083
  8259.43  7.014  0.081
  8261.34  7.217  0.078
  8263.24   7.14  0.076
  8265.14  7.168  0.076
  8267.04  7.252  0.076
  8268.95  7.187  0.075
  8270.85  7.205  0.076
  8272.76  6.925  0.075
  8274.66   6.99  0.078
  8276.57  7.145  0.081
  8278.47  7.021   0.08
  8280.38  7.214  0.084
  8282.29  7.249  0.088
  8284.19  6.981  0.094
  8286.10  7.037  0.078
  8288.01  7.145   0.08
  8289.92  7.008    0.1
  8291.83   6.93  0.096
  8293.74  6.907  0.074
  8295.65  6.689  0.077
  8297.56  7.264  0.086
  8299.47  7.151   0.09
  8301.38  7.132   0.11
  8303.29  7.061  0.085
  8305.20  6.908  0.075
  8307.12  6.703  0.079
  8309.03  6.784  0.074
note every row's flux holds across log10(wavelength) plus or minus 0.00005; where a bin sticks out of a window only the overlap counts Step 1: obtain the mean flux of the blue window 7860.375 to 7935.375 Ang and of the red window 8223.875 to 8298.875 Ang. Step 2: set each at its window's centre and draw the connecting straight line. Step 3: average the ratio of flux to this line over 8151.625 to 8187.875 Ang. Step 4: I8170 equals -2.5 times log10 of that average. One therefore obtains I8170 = 0.022 mag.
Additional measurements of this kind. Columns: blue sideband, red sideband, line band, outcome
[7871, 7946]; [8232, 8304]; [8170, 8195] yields 0.06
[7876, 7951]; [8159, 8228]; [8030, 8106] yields -0.06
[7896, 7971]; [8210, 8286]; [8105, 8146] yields -0.03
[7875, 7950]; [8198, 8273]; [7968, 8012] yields -0.02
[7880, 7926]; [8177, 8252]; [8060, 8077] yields -0.05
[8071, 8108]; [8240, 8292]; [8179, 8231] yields 0.08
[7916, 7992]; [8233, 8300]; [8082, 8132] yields -0.03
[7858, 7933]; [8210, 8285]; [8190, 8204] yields 0.16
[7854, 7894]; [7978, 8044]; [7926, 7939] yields 0.03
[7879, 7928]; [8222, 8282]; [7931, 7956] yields 0.03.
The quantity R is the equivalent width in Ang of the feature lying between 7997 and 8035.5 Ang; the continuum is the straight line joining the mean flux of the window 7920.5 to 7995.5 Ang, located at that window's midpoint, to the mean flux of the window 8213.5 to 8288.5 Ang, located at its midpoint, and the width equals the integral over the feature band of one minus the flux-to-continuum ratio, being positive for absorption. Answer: -0.8 Ang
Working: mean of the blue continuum 6.64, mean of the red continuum 7.08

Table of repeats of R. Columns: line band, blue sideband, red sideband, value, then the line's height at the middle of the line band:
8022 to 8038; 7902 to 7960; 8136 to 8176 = -0.30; 6.77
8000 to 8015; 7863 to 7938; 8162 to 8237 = -0.51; 6.61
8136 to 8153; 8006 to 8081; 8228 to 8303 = -0.23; 7.02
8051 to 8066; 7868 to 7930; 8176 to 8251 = -1.04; 6.64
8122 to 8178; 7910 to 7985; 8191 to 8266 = -2.47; 6.79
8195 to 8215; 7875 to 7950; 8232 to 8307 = 1.56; 6.97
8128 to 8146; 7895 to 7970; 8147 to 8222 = -1.21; 6.68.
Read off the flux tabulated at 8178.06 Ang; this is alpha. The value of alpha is 7.113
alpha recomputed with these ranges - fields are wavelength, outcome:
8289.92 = 7.008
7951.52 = 6.301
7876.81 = 6.556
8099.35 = 6.958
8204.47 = 6.904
